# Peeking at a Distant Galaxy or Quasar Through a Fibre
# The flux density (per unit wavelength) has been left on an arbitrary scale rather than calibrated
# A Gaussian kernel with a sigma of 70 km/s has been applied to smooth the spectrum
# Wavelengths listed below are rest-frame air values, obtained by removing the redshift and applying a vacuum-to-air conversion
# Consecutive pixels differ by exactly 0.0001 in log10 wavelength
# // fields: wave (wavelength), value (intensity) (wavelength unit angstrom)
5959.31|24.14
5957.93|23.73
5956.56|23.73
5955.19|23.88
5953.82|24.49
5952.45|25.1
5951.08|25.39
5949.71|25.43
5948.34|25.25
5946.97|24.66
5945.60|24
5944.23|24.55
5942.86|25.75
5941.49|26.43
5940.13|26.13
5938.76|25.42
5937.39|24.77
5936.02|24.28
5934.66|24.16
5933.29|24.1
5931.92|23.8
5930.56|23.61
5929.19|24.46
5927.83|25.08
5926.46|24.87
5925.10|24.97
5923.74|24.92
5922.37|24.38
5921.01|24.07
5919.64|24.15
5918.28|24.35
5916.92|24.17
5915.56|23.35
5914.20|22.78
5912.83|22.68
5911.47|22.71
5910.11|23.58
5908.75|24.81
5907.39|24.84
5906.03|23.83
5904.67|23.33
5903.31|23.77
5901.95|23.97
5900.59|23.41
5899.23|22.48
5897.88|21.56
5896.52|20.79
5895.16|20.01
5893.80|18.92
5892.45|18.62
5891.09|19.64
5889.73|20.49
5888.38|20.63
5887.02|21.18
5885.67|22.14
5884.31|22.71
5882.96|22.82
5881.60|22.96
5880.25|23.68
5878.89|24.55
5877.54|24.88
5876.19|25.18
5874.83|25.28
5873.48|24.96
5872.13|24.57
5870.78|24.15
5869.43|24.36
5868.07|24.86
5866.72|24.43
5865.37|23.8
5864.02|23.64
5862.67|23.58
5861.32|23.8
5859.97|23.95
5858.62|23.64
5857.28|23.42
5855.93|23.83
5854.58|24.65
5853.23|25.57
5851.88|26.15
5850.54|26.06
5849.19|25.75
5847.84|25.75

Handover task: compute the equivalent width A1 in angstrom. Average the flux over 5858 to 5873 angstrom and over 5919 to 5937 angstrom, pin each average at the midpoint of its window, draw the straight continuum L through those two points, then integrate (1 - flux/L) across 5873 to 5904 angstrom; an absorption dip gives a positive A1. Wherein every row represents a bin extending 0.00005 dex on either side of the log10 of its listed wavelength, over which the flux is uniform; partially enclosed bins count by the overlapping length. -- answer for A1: 2.3 angstrom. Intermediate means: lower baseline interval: 24.1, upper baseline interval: 24.4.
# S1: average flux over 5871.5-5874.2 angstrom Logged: 24.8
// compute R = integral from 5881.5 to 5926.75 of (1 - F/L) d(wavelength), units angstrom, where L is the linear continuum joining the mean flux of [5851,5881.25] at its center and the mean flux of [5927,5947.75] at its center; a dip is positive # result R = 3.4 angstrom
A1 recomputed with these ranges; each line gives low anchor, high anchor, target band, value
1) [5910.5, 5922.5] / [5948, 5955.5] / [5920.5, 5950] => -0.55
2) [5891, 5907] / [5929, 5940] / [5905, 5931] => -0.99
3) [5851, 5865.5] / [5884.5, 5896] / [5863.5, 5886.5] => -1.94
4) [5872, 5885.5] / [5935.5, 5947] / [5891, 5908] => 1.68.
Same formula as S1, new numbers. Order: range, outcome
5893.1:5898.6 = 20.4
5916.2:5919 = 24.3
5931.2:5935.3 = 24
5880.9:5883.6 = 22.9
